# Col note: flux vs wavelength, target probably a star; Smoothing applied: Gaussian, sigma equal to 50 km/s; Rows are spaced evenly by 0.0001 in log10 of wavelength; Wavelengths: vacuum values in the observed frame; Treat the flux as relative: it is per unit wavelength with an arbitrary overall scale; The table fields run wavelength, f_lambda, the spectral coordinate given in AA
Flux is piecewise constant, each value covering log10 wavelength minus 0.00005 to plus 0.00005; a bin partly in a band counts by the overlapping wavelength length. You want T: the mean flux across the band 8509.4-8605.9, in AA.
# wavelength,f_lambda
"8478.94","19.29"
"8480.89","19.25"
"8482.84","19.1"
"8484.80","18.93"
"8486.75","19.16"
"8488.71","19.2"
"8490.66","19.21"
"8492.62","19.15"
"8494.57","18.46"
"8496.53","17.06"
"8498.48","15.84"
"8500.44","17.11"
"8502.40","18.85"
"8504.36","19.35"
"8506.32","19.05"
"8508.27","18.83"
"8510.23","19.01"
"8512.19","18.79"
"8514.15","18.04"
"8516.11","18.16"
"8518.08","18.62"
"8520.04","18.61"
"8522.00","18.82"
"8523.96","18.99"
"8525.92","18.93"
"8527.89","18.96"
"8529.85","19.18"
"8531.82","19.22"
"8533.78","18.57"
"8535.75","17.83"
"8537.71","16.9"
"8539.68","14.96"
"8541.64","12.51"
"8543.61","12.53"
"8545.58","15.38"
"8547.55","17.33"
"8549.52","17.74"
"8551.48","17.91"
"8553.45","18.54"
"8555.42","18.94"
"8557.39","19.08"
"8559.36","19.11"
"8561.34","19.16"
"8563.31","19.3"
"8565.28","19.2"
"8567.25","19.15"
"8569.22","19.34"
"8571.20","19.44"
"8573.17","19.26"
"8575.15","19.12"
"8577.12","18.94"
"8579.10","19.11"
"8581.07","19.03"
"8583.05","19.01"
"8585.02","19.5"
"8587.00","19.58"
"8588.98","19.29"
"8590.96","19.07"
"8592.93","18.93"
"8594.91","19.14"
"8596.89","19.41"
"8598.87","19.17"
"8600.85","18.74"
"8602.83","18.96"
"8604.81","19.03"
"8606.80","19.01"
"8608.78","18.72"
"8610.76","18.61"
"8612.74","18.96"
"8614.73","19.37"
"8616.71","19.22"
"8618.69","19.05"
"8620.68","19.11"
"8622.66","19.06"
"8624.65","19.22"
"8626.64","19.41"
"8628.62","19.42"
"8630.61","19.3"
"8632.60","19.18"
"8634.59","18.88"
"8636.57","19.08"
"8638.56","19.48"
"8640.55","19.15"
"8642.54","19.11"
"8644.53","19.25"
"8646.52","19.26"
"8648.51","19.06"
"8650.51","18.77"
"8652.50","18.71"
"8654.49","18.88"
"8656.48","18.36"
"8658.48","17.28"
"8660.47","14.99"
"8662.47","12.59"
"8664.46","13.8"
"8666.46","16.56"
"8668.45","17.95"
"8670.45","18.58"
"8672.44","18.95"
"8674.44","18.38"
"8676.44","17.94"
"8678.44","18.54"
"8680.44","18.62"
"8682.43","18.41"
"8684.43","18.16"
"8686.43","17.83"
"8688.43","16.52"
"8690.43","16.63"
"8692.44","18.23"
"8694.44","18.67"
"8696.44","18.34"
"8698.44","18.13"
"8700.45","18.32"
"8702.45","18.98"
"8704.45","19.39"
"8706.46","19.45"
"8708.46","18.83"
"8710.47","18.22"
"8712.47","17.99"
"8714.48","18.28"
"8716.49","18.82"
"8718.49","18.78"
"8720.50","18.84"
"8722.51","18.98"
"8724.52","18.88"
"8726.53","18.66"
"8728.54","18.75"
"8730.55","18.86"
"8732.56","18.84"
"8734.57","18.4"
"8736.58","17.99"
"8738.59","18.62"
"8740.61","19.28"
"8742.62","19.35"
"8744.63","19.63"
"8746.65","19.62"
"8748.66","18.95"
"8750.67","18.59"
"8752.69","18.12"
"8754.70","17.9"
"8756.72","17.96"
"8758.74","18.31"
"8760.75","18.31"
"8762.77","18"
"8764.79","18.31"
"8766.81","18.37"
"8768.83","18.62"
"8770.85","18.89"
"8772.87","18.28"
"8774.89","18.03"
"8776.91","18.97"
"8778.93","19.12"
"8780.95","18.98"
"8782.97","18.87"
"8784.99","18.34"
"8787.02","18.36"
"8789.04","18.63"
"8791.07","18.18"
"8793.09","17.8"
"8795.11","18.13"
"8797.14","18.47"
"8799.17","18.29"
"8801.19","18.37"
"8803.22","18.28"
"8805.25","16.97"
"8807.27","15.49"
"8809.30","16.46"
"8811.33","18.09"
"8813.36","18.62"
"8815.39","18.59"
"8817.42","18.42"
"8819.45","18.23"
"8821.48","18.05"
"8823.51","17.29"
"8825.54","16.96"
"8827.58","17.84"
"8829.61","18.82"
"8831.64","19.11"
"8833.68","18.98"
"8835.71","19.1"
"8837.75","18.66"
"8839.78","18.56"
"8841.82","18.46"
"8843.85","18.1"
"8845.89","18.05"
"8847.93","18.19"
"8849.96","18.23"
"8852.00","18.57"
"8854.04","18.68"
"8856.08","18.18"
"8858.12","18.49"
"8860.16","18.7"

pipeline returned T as 18.4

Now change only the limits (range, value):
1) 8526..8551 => 16.9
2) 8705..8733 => 18.7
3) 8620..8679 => 18.3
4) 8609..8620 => 19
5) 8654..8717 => 17.8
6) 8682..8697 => 17.8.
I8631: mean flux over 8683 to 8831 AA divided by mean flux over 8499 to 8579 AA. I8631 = 1.01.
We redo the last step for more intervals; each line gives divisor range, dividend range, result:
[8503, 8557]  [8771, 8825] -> 1.02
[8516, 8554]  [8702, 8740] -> 1.07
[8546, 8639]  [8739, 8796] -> 0.98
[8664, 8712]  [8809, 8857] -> 1.01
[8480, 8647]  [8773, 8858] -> 0.98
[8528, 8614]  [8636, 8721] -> 0.98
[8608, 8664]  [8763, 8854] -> 0.98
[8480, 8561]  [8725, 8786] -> 1.03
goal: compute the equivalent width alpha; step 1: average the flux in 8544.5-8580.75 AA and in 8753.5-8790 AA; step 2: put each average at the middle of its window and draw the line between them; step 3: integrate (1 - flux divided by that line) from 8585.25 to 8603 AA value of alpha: -0.5 AA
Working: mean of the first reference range 18.7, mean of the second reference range 18.5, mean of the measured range 19.2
